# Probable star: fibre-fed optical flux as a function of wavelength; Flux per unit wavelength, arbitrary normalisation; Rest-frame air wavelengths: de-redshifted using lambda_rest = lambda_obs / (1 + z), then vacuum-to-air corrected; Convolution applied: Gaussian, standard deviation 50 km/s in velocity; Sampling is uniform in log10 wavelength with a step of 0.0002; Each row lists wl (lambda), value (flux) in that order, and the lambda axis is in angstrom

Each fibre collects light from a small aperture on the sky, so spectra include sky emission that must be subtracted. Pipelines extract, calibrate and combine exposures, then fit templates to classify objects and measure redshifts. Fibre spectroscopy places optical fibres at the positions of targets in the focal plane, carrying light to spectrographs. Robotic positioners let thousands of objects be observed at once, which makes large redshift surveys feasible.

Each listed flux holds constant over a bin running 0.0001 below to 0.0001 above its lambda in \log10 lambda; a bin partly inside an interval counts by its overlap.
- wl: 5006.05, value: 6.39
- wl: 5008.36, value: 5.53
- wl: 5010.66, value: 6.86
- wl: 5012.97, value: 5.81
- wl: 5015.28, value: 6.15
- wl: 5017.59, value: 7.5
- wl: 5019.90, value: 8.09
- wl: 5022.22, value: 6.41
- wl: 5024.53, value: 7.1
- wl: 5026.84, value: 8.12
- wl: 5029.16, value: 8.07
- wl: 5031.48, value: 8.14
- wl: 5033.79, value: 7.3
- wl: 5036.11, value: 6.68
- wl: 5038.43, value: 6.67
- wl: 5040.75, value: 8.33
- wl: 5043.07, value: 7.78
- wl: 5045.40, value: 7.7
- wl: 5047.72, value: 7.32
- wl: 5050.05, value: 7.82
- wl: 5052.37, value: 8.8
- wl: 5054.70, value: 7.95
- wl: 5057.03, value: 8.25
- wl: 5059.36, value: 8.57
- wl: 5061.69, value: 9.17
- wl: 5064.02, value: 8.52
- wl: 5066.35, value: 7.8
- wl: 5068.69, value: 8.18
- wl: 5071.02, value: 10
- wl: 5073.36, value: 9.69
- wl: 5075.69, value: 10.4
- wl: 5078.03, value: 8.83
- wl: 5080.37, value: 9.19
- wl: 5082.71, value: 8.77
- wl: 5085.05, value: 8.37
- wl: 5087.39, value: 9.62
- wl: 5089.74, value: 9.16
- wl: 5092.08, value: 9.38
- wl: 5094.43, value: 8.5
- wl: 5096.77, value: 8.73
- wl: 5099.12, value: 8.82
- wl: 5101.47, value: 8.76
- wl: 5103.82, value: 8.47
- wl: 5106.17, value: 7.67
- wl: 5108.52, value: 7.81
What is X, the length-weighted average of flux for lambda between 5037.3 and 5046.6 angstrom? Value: 7.62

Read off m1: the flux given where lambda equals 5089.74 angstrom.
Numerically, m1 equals 9.16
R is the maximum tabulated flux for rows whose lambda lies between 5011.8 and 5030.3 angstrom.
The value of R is 8.12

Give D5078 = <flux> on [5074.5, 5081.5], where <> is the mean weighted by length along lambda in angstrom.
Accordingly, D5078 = 9.48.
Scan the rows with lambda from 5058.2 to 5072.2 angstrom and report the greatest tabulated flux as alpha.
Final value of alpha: 10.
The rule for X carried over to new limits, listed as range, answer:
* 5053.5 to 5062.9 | 8.48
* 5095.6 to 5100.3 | 8.77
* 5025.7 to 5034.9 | 7.91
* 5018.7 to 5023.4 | 7.25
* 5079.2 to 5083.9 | 8.98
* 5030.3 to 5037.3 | 7.37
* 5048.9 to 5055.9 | 8.19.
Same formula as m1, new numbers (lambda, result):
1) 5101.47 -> 8.76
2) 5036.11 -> 6.68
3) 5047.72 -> 7.32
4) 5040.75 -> 8.33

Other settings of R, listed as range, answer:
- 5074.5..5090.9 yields 10.4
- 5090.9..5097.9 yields 9.38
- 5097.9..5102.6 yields 8.82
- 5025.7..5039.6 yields 8.14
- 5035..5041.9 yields 8.33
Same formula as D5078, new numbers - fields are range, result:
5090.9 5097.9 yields 8.88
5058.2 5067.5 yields 8.52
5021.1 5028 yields 7.22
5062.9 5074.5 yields 8.84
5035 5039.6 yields 6.68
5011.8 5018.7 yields 6.48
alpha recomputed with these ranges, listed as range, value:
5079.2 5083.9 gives 9.19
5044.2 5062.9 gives 9.17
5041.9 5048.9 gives 7.78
